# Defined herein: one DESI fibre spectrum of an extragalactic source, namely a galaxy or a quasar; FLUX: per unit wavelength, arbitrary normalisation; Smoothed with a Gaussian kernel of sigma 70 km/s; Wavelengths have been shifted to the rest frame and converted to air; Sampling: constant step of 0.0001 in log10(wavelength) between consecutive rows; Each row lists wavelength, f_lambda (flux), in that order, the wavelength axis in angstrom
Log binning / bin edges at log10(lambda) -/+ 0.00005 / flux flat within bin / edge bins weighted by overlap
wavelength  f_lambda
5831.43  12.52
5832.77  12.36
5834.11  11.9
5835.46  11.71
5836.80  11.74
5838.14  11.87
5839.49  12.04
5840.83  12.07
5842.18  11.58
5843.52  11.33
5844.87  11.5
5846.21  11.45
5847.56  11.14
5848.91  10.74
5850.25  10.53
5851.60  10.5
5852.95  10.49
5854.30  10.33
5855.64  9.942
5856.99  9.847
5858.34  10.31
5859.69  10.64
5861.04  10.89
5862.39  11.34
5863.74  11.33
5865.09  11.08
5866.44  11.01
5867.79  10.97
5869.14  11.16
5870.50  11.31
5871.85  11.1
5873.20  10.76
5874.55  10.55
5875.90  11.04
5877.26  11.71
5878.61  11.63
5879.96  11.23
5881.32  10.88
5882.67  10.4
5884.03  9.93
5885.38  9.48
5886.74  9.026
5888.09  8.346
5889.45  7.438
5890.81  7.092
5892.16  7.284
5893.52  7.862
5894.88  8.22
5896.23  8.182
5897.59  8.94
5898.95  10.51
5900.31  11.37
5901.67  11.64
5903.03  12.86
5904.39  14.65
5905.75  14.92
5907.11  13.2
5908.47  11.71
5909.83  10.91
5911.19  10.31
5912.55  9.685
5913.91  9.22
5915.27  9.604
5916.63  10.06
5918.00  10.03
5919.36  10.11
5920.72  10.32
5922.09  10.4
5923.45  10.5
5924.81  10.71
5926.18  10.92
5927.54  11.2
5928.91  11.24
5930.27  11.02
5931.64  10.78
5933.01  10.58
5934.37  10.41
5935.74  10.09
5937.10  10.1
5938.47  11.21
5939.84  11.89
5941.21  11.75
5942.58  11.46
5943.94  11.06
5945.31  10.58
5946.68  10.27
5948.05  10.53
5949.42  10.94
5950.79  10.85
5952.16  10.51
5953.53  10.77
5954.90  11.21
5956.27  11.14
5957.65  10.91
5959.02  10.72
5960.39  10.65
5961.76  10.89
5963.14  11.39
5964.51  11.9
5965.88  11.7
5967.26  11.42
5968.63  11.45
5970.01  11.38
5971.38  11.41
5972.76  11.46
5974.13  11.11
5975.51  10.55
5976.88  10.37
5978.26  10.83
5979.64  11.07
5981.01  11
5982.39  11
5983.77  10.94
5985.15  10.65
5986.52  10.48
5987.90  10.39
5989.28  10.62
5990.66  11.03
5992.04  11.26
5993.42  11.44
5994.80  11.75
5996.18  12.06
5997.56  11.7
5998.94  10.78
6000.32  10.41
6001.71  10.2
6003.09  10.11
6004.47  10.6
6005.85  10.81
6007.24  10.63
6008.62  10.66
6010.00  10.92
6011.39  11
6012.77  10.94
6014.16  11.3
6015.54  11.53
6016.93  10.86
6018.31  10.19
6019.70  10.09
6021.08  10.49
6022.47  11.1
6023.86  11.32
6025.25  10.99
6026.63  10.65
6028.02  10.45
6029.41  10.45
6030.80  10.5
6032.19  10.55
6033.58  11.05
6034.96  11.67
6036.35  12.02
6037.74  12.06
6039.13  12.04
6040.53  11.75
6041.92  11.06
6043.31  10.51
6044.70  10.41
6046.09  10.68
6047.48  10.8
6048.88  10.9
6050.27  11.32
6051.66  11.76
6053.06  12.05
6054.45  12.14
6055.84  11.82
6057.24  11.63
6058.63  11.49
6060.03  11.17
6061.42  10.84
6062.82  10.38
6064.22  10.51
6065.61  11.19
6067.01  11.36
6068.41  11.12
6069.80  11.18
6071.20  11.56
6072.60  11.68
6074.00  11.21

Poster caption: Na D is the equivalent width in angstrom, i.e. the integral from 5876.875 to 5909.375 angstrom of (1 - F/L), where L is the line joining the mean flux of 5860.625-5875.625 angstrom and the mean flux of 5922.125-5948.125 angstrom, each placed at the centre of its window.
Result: 1.9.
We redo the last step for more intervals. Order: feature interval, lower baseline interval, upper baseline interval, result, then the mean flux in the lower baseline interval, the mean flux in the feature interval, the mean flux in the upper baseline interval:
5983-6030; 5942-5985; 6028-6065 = 1.1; 11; 10.8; 11.2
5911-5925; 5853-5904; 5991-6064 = 0.5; 10.2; 10.1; 11.1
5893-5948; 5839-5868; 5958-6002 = 1.2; 11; 10.8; 11.1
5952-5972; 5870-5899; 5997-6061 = -1.5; 9.65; 11.2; 11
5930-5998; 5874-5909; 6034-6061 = -0.9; 10.4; 11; 11.4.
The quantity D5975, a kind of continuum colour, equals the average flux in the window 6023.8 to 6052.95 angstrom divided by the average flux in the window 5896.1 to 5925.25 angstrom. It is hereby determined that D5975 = 1.0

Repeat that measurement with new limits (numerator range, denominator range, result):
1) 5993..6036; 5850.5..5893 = 1.06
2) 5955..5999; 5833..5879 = 1.00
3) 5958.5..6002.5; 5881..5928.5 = 1.08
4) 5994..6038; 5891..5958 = 1.02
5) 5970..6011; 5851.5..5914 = 1.04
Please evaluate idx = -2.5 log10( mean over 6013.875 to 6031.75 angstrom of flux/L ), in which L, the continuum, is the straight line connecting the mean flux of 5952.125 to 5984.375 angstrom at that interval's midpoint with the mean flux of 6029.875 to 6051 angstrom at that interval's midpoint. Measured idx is 0.04 mag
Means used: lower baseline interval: 11.1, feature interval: 10.7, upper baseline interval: 11.2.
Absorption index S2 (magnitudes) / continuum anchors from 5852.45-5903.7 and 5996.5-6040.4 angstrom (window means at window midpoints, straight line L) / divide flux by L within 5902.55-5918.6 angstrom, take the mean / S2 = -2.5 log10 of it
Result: -0.10 mag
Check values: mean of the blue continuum 10.2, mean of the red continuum 10.9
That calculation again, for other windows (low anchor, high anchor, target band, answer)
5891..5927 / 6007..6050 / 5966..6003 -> -0.023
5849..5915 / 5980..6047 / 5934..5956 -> -0.016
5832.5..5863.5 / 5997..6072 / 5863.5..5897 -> 0.121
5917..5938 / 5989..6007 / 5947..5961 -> -0.009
